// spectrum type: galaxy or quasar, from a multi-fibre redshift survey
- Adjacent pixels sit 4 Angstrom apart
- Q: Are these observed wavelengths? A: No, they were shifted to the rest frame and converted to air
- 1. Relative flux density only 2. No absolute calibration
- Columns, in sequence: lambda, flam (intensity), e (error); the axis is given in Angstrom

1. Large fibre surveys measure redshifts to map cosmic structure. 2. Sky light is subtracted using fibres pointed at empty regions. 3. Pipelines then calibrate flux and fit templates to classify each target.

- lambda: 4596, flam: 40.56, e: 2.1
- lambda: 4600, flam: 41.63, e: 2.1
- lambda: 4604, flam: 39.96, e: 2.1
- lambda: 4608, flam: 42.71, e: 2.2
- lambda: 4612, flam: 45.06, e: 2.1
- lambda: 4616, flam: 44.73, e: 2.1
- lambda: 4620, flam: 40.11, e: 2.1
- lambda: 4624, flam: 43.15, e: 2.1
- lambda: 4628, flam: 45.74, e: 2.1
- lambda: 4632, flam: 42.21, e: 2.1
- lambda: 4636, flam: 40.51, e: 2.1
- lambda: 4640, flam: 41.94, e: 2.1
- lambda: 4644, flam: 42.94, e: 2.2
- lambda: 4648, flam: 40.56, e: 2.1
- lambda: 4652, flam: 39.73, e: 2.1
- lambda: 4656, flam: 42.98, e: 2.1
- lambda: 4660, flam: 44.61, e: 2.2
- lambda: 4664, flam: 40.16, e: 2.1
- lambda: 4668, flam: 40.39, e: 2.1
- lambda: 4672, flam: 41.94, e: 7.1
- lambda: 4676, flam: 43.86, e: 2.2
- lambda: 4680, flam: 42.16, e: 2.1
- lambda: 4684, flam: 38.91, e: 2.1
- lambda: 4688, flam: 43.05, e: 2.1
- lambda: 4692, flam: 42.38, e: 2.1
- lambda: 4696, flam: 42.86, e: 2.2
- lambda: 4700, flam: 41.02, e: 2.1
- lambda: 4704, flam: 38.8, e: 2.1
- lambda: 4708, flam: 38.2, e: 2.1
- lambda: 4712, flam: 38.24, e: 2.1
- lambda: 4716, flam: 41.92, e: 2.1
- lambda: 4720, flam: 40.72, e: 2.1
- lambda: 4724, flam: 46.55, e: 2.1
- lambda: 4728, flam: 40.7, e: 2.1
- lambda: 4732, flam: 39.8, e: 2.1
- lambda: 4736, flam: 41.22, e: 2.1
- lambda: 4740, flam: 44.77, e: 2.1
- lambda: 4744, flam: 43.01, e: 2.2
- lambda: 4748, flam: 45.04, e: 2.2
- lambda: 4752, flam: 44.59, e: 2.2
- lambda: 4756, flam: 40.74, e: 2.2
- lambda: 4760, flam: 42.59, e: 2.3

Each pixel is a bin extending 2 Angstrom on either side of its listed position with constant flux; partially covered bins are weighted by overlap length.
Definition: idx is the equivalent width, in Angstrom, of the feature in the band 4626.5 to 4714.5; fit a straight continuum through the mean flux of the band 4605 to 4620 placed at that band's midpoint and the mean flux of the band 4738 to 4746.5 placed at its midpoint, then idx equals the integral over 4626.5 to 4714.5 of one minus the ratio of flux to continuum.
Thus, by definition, 4.3 Angstrom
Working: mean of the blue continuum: 43.3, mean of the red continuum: 44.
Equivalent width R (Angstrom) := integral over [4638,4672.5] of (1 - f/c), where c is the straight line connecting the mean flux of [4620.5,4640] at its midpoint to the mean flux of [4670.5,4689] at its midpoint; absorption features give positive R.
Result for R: 0.5 Angstrom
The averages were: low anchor 42.6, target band 41.7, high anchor 41.9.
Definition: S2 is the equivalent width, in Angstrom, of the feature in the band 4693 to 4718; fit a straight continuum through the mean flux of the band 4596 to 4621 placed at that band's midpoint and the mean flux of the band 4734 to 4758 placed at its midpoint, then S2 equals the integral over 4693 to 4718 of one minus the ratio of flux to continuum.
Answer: 1.6 Angstrom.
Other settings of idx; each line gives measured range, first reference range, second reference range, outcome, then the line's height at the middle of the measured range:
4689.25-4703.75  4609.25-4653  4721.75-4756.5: 0.36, 42.8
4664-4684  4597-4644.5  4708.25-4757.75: 0.36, 42.3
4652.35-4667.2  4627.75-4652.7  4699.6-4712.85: -0.42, 40.9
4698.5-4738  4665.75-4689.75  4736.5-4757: 1.94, 42.8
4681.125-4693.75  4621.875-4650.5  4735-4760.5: 0.38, 42.8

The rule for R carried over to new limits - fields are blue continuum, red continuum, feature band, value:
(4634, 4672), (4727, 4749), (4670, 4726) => 0.7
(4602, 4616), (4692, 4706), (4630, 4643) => 0.2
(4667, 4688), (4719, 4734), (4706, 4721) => 0.8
